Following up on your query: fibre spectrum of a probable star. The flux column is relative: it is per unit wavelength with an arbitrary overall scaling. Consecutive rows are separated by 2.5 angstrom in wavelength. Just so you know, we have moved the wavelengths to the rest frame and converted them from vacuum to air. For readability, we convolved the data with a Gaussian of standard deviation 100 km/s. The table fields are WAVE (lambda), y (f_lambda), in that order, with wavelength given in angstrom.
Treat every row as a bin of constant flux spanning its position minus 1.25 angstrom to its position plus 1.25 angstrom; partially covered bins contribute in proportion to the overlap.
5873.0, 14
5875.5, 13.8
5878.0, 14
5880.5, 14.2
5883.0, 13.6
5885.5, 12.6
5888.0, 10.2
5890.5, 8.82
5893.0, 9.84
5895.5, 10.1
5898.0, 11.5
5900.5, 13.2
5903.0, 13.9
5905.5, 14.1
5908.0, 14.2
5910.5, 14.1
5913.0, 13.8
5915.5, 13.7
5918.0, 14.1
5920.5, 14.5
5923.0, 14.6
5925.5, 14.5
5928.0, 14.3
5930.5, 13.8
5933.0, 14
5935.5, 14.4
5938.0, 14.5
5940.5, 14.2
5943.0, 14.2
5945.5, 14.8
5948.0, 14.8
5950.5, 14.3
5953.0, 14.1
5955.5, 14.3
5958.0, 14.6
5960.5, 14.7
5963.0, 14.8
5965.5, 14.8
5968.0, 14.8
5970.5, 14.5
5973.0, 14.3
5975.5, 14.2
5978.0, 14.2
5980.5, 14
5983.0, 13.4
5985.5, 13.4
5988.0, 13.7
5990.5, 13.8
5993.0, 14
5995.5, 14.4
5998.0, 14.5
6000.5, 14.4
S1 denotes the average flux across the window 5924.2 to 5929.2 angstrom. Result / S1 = 14.4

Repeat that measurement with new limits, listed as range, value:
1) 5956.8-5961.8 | 14.7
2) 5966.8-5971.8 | 14.6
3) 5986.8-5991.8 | 13.8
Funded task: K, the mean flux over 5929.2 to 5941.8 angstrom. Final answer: 14.2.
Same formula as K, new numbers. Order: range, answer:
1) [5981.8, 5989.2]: 13.5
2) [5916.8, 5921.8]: 14.3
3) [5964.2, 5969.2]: 14.8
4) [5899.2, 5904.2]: 13.5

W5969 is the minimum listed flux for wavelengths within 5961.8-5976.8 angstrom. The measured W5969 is 14.2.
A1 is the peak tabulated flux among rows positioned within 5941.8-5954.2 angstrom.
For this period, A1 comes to 14.8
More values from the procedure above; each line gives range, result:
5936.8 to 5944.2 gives 14.5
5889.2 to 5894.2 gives 9.84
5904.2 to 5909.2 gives 14.2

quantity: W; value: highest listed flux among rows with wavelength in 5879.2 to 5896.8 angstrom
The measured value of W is 14.2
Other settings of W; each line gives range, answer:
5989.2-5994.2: 14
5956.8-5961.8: 14.7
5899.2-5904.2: 13.9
